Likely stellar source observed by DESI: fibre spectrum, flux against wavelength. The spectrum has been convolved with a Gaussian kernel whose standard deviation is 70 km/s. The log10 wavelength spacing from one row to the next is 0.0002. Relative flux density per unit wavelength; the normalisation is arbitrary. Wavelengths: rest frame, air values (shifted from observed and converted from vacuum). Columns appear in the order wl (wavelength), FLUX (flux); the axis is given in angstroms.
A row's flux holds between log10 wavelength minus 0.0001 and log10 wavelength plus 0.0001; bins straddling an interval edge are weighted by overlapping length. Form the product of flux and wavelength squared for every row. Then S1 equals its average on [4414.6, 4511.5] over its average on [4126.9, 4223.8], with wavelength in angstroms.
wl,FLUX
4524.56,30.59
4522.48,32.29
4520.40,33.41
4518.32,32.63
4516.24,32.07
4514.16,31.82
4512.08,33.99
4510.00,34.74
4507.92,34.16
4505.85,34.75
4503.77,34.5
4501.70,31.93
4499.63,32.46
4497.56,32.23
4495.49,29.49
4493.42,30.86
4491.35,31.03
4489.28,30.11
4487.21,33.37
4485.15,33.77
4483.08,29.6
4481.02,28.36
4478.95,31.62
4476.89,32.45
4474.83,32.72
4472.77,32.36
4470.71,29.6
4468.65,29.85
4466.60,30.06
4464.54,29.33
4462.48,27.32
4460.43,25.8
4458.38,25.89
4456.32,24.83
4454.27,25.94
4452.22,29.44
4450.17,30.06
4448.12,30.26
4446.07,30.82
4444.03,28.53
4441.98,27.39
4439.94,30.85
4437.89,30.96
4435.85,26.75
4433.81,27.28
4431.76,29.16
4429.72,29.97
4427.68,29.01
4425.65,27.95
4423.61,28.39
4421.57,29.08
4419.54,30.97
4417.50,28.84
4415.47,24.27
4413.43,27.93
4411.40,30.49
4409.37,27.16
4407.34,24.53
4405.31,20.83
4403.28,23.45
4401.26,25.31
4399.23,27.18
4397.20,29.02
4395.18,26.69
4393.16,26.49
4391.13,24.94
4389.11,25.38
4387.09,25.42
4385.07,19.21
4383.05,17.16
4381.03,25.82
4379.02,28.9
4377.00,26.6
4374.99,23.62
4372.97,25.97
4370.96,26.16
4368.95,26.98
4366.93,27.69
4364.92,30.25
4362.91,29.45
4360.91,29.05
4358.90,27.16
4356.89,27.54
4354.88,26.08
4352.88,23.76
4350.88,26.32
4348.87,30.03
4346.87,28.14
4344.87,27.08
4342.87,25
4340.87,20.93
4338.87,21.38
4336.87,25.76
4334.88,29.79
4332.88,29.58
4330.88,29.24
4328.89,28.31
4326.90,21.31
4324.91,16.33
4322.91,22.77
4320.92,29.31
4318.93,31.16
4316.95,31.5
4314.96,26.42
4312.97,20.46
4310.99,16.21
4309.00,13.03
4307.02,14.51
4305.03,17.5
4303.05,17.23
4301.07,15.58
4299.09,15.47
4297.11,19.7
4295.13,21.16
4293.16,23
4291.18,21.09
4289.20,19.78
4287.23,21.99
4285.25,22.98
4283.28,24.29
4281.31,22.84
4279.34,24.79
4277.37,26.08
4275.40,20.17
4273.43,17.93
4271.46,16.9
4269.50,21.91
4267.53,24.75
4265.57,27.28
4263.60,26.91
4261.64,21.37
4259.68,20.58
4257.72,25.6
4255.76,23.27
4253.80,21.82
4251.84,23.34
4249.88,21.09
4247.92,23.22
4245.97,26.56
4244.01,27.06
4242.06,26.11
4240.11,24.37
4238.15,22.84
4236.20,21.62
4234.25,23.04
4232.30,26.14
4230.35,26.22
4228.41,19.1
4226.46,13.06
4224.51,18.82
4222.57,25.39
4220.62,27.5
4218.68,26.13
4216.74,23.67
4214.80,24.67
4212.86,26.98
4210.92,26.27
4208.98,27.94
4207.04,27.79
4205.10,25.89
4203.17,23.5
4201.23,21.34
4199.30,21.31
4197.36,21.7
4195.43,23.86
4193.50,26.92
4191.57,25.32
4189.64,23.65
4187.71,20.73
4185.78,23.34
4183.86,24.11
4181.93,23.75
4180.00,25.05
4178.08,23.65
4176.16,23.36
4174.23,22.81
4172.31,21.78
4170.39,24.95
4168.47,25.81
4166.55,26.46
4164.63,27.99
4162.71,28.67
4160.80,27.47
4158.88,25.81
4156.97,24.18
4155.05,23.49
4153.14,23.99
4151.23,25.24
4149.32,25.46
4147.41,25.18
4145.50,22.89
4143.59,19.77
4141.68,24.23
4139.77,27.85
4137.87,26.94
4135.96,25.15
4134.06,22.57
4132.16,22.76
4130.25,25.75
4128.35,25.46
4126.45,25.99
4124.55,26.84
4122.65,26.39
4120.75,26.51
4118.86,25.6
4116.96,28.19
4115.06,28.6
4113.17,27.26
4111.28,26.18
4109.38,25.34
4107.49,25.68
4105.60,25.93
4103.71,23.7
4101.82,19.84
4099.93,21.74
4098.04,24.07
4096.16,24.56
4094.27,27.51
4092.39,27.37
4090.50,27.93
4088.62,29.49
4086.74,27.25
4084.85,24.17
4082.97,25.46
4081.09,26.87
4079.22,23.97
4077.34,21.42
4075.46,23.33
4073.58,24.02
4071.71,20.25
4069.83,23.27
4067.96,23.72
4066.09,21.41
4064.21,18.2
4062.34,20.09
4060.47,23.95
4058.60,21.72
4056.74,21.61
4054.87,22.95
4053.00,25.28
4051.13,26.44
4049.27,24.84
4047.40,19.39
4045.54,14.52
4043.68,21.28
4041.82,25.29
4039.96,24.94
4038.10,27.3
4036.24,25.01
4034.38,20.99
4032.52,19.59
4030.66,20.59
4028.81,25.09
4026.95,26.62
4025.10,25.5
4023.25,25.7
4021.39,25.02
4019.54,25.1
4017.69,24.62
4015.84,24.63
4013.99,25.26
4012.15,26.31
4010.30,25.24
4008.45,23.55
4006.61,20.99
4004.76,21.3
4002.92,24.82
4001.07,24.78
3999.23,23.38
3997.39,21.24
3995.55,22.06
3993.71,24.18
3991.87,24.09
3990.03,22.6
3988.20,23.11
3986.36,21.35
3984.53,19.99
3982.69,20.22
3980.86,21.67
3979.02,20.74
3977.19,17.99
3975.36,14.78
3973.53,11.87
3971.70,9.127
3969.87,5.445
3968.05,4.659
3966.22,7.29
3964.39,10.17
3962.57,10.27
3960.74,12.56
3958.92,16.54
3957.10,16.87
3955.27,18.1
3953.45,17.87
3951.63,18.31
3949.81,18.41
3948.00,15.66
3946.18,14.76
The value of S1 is 1.39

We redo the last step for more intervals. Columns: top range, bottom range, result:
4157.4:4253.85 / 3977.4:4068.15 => 1.15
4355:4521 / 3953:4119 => 1.57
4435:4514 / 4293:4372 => 1.34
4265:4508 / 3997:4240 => 1.24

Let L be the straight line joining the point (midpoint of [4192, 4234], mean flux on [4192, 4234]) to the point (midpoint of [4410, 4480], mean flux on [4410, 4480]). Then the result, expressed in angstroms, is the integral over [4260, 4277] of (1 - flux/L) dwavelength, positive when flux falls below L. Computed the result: 2.0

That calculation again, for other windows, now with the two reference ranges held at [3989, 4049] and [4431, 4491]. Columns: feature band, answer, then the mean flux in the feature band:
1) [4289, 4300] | 2.9 angstroms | 20.1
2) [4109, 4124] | -1.2 angstroms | 26.8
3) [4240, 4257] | 1.6 angstroms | 24.1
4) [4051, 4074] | 1.6 angstroms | 22.4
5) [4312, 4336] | 1.1 angstroms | 26.4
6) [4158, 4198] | 1.5 angstroms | 24.6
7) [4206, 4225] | 0.3 angstroms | 25.7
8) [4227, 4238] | 1.5 angstroms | 22.8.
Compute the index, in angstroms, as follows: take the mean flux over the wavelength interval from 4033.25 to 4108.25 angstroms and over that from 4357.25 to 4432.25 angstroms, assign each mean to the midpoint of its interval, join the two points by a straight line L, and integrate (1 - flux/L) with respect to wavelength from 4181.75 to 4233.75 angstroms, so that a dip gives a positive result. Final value 2.16 angstroms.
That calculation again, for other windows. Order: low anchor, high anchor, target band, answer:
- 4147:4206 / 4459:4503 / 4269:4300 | 6.24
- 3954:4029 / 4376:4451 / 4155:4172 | -2.43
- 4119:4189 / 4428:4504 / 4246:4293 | 7.00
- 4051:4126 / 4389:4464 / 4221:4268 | 4.75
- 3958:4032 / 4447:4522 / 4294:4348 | 8.96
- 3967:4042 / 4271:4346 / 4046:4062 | -0.87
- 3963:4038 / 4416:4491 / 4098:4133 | -3.81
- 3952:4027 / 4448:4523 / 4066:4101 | -4.66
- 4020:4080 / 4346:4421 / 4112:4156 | -2.83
